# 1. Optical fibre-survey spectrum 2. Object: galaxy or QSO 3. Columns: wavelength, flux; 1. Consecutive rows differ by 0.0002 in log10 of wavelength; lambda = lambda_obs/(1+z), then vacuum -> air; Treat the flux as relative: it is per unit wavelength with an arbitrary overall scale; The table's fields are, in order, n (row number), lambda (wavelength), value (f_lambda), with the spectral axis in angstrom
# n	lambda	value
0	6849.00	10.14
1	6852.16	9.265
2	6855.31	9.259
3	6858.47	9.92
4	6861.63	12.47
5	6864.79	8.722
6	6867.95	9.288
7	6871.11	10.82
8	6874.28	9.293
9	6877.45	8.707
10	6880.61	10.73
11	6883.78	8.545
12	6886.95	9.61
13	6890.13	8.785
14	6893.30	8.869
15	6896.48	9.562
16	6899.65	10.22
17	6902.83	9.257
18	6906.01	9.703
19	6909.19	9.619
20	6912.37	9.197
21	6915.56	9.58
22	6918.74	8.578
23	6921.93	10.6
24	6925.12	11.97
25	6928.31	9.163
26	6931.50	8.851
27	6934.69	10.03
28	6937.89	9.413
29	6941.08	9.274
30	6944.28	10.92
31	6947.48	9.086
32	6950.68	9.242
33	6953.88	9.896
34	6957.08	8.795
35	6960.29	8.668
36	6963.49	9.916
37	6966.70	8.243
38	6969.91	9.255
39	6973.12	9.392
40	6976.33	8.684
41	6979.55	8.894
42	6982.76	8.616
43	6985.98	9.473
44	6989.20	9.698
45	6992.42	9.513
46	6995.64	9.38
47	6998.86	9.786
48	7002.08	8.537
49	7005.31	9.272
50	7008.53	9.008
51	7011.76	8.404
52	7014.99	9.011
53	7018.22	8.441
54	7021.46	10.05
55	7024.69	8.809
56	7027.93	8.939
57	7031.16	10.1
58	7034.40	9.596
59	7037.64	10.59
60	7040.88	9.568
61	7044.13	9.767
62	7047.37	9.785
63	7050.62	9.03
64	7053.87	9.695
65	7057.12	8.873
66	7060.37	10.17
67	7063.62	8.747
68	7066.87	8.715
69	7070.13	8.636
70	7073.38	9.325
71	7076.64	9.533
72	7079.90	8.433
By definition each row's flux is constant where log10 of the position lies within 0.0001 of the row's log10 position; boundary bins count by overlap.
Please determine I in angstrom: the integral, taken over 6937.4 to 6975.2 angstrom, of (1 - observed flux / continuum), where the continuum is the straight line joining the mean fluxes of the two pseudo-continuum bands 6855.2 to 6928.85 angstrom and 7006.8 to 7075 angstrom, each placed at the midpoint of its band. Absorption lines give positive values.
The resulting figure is 0.8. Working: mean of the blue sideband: 9.7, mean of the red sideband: 9.3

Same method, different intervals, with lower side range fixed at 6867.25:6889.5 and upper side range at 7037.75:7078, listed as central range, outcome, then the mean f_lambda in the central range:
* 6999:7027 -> 1.3 angstrom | 8.99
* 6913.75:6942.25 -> -0.7 angstrom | 9.72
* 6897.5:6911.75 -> -0.2 angstrom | 9.67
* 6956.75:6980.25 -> 1.1 angstrom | 8.99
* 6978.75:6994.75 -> 0.3 angstrom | 9.26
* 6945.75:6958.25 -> 0.2 angstrom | 9.29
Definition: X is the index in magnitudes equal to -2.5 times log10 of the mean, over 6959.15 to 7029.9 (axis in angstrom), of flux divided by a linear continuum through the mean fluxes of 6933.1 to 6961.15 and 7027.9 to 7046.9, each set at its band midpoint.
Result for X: 0.07 mag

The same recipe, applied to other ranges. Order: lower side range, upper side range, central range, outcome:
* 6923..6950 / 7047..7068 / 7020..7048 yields -0.03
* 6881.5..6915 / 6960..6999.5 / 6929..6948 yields -0.04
